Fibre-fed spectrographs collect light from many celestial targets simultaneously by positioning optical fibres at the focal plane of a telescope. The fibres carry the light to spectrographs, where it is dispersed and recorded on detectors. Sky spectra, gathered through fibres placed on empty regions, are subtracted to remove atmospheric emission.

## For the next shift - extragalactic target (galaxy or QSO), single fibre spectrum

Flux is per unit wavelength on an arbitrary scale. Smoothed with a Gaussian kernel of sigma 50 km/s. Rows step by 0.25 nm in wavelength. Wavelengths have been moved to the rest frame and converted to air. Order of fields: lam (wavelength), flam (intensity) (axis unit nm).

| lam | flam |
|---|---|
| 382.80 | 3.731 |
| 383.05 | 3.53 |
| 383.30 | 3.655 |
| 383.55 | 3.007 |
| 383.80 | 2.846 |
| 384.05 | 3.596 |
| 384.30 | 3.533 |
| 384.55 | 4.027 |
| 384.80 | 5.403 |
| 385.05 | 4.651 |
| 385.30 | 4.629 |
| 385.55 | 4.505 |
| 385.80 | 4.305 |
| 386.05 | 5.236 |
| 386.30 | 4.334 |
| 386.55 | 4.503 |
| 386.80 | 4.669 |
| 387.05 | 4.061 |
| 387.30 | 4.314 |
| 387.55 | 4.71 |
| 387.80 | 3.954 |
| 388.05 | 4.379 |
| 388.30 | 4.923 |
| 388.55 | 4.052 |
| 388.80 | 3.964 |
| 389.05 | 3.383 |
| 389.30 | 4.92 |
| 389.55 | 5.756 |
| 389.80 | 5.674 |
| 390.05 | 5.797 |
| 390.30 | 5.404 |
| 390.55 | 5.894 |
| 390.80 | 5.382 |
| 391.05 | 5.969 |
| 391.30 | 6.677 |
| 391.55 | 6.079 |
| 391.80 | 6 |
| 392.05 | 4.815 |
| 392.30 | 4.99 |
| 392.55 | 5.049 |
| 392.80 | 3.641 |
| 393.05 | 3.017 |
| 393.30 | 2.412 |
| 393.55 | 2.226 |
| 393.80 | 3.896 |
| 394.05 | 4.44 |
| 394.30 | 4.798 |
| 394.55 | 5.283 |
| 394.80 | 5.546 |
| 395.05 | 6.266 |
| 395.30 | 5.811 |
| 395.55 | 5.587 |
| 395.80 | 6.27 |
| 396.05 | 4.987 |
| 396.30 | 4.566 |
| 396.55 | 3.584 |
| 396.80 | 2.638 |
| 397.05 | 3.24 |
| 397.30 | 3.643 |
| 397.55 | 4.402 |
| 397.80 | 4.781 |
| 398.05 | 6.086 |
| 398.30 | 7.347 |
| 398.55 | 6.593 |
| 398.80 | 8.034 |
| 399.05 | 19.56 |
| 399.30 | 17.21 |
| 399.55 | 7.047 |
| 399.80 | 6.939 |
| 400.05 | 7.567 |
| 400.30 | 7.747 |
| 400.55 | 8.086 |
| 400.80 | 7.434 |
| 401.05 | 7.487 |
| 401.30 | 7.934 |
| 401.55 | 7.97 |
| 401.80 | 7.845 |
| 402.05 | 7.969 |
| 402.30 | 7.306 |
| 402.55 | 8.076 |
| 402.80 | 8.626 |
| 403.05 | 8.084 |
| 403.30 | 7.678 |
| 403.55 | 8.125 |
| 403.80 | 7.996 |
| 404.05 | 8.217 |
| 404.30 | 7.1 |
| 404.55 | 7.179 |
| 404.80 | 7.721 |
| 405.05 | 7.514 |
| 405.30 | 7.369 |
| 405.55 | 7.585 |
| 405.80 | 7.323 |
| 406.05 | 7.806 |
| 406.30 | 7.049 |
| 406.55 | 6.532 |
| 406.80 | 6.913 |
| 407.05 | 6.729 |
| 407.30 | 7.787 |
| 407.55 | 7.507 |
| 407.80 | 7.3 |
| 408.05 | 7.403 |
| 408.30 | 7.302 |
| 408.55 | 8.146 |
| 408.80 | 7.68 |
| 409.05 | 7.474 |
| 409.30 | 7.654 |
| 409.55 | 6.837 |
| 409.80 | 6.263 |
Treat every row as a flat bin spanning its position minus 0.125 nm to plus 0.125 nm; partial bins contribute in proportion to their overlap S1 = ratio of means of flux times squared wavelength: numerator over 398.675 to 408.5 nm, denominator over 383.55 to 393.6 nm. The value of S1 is 1.91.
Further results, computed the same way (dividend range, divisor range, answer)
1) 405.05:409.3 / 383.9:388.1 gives 1.87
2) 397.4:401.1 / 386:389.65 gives 2.00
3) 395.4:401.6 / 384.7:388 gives 1.65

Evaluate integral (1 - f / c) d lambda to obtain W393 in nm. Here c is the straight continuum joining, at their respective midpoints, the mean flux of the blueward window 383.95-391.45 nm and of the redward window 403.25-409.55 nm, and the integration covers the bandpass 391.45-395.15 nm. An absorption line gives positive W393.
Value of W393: 0.68 nm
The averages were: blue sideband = 4.76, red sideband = 7.47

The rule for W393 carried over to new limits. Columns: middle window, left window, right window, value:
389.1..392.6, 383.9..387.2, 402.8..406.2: -0.16 nm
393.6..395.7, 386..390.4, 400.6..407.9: 0.27 nm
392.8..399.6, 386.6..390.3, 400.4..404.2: 0.79 nm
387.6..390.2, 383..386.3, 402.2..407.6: 0.08 nm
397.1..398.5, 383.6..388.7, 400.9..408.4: 0.26 nm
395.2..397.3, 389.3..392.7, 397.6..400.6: 0.86 nm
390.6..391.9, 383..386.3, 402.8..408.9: -0.21 nm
